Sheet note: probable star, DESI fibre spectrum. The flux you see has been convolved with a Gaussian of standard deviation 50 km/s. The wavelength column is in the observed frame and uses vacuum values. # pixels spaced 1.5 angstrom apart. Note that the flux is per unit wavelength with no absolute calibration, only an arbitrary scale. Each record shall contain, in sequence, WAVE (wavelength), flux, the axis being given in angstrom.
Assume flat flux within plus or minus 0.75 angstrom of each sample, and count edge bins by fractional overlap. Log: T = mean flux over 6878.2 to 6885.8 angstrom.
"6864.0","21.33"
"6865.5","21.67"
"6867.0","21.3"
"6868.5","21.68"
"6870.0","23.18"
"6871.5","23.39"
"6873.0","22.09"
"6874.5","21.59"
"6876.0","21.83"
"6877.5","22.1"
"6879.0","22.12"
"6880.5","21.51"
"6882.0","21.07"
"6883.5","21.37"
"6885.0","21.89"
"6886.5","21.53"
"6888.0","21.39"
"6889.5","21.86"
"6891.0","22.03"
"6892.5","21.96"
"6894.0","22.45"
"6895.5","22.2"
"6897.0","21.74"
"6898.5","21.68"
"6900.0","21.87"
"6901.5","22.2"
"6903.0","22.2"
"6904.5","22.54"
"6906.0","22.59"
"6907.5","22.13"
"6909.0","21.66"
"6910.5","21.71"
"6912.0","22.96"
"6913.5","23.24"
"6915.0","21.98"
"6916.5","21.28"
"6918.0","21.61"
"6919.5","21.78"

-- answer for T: 21.6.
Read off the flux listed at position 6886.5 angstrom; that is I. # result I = 21.53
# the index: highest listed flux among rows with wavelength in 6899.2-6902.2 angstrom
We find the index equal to 22.2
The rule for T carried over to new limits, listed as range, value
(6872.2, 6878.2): 21.9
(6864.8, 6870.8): 22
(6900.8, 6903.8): 22.2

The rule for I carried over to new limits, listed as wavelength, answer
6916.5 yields 21.28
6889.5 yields 21.86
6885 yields 21.89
